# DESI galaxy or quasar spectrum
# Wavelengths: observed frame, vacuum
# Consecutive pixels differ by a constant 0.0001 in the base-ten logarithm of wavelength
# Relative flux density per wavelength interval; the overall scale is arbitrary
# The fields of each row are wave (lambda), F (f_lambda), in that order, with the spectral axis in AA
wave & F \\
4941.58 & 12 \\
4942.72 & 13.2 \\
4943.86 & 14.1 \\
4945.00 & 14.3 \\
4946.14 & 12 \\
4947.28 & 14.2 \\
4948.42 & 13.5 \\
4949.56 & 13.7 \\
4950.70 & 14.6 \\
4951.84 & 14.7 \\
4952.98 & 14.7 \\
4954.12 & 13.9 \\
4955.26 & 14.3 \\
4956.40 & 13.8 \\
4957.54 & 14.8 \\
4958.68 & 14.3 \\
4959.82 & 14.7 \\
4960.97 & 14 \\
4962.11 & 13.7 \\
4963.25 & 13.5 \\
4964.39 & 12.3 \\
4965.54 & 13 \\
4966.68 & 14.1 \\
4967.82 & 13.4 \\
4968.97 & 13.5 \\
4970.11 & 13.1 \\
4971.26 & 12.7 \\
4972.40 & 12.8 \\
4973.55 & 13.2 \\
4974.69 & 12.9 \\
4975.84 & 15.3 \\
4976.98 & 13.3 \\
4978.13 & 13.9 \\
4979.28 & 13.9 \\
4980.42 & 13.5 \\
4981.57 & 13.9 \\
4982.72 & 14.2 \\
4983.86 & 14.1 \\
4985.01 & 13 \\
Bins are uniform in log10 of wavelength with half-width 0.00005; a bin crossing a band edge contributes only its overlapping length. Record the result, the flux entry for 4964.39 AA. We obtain 12.3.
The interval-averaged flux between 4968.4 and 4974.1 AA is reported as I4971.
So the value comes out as 13.1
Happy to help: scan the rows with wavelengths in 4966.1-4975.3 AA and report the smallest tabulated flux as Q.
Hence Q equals 12.7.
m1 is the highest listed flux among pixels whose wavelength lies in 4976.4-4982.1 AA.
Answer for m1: 13.9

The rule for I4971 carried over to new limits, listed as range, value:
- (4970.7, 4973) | 12.8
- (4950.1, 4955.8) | 14.4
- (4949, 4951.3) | 14.2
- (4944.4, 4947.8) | 13.5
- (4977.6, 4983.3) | 13.9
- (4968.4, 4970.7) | 13.3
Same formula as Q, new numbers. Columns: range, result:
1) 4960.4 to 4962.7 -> 13.7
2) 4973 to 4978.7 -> 12.9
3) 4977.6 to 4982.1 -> 13.5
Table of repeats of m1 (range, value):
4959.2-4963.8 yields 14.7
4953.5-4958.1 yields 14.8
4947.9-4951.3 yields 14.6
